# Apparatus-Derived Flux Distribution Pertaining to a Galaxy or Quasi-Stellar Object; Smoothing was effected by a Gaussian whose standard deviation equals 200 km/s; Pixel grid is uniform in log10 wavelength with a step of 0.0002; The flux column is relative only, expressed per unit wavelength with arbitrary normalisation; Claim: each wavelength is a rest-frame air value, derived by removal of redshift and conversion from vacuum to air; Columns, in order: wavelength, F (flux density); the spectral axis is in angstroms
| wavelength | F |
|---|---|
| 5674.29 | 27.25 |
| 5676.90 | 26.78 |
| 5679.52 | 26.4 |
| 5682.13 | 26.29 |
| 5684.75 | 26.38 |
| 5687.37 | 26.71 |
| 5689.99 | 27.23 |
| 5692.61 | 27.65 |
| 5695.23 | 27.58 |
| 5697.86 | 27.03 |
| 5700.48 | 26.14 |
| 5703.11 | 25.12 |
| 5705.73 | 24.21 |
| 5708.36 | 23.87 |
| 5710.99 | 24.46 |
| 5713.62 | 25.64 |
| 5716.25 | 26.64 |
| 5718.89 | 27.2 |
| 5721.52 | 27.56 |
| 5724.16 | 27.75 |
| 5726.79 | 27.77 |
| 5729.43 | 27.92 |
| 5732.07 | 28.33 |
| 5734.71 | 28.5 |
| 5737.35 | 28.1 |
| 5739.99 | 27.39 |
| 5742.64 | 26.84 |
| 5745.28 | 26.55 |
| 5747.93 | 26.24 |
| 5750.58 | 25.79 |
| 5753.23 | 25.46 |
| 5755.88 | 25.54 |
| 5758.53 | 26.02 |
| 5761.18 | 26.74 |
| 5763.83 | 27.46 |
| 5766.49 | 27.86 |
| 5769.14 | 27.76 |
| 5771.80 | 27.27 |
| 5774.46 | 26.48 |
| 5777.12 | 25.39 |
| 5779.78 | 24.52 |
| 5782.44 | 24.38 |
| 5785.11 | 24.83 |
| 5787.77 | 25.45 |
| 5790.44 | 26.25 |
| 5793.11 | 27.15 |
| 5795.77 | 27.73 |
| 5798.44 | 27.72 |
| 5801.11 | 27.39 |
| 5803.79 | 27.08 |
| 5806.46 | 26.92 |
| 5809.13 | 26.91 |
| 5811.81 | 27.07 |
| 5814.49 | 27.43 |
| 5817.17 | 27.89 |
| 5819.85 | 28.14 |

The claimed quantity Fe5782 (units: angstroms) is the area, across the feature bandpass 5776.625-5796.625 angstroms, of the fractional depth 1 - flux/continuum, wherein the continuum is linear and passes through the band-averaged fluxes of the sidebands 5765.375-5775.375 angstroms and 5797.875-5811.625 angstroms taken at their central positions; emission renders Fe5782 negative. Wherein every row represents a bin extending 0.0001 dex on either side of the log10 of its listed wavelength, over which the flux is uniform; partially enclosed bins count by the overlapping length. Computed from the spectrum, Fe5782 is 1.2 angstroms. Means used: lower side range 27.4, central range 25.7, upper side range 27.2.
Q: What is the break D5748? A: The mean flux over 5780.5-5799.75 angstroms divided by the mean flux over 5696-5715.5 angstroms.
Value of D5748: 1.03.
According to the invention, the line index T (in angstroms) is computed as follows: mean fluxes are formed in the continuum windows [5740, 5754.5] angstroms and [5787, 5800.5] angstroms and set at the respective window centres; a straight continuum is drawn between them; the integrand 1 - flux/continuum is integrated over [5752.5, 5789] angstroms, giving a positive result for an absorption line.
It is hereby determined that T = 0.7 angstroms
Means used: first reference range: 26.3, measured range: 26.1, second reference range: 27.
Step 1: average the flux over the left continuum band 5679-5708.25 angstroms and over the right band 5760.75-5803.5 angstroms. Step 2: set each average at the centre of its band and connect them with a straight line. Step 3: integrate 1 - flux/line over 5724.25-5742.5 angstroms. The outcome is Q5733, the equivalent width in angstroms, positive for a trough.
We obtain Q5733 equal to -1.03 angstroms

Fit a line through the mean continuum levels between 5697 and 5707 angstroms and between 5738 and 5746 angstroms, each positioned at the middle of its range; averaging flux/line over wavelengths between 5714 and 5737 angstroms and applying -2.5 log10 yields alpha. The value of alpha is -0.05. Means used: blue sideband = 25.6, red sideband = 27.1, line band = 27.6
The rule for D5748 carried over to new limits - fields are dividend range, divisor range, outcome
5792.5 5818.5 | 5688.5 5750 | 1.02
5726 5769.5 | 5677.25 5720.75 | 1.03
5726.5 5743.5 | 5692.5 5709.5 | 1.08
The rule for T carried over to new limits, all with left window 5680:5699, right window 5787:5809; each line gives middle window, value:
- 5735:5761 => 0.4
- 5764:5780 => 0.1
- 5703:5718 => 1.1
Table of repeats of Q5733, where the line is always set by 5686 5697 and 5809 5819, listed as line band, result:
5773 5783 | 0.8 angstroms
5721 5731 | -0.2 angstroms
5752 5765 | 0.5 angstroms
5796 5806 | 0.0 angstroms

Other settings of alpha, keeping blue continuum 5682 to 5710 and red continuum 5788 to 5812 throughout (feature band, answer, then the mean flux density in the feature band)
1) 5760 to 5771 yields -0.028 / 27.5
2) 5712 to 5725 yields -0.020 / 26.9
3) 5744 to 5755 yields 0.027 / 26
